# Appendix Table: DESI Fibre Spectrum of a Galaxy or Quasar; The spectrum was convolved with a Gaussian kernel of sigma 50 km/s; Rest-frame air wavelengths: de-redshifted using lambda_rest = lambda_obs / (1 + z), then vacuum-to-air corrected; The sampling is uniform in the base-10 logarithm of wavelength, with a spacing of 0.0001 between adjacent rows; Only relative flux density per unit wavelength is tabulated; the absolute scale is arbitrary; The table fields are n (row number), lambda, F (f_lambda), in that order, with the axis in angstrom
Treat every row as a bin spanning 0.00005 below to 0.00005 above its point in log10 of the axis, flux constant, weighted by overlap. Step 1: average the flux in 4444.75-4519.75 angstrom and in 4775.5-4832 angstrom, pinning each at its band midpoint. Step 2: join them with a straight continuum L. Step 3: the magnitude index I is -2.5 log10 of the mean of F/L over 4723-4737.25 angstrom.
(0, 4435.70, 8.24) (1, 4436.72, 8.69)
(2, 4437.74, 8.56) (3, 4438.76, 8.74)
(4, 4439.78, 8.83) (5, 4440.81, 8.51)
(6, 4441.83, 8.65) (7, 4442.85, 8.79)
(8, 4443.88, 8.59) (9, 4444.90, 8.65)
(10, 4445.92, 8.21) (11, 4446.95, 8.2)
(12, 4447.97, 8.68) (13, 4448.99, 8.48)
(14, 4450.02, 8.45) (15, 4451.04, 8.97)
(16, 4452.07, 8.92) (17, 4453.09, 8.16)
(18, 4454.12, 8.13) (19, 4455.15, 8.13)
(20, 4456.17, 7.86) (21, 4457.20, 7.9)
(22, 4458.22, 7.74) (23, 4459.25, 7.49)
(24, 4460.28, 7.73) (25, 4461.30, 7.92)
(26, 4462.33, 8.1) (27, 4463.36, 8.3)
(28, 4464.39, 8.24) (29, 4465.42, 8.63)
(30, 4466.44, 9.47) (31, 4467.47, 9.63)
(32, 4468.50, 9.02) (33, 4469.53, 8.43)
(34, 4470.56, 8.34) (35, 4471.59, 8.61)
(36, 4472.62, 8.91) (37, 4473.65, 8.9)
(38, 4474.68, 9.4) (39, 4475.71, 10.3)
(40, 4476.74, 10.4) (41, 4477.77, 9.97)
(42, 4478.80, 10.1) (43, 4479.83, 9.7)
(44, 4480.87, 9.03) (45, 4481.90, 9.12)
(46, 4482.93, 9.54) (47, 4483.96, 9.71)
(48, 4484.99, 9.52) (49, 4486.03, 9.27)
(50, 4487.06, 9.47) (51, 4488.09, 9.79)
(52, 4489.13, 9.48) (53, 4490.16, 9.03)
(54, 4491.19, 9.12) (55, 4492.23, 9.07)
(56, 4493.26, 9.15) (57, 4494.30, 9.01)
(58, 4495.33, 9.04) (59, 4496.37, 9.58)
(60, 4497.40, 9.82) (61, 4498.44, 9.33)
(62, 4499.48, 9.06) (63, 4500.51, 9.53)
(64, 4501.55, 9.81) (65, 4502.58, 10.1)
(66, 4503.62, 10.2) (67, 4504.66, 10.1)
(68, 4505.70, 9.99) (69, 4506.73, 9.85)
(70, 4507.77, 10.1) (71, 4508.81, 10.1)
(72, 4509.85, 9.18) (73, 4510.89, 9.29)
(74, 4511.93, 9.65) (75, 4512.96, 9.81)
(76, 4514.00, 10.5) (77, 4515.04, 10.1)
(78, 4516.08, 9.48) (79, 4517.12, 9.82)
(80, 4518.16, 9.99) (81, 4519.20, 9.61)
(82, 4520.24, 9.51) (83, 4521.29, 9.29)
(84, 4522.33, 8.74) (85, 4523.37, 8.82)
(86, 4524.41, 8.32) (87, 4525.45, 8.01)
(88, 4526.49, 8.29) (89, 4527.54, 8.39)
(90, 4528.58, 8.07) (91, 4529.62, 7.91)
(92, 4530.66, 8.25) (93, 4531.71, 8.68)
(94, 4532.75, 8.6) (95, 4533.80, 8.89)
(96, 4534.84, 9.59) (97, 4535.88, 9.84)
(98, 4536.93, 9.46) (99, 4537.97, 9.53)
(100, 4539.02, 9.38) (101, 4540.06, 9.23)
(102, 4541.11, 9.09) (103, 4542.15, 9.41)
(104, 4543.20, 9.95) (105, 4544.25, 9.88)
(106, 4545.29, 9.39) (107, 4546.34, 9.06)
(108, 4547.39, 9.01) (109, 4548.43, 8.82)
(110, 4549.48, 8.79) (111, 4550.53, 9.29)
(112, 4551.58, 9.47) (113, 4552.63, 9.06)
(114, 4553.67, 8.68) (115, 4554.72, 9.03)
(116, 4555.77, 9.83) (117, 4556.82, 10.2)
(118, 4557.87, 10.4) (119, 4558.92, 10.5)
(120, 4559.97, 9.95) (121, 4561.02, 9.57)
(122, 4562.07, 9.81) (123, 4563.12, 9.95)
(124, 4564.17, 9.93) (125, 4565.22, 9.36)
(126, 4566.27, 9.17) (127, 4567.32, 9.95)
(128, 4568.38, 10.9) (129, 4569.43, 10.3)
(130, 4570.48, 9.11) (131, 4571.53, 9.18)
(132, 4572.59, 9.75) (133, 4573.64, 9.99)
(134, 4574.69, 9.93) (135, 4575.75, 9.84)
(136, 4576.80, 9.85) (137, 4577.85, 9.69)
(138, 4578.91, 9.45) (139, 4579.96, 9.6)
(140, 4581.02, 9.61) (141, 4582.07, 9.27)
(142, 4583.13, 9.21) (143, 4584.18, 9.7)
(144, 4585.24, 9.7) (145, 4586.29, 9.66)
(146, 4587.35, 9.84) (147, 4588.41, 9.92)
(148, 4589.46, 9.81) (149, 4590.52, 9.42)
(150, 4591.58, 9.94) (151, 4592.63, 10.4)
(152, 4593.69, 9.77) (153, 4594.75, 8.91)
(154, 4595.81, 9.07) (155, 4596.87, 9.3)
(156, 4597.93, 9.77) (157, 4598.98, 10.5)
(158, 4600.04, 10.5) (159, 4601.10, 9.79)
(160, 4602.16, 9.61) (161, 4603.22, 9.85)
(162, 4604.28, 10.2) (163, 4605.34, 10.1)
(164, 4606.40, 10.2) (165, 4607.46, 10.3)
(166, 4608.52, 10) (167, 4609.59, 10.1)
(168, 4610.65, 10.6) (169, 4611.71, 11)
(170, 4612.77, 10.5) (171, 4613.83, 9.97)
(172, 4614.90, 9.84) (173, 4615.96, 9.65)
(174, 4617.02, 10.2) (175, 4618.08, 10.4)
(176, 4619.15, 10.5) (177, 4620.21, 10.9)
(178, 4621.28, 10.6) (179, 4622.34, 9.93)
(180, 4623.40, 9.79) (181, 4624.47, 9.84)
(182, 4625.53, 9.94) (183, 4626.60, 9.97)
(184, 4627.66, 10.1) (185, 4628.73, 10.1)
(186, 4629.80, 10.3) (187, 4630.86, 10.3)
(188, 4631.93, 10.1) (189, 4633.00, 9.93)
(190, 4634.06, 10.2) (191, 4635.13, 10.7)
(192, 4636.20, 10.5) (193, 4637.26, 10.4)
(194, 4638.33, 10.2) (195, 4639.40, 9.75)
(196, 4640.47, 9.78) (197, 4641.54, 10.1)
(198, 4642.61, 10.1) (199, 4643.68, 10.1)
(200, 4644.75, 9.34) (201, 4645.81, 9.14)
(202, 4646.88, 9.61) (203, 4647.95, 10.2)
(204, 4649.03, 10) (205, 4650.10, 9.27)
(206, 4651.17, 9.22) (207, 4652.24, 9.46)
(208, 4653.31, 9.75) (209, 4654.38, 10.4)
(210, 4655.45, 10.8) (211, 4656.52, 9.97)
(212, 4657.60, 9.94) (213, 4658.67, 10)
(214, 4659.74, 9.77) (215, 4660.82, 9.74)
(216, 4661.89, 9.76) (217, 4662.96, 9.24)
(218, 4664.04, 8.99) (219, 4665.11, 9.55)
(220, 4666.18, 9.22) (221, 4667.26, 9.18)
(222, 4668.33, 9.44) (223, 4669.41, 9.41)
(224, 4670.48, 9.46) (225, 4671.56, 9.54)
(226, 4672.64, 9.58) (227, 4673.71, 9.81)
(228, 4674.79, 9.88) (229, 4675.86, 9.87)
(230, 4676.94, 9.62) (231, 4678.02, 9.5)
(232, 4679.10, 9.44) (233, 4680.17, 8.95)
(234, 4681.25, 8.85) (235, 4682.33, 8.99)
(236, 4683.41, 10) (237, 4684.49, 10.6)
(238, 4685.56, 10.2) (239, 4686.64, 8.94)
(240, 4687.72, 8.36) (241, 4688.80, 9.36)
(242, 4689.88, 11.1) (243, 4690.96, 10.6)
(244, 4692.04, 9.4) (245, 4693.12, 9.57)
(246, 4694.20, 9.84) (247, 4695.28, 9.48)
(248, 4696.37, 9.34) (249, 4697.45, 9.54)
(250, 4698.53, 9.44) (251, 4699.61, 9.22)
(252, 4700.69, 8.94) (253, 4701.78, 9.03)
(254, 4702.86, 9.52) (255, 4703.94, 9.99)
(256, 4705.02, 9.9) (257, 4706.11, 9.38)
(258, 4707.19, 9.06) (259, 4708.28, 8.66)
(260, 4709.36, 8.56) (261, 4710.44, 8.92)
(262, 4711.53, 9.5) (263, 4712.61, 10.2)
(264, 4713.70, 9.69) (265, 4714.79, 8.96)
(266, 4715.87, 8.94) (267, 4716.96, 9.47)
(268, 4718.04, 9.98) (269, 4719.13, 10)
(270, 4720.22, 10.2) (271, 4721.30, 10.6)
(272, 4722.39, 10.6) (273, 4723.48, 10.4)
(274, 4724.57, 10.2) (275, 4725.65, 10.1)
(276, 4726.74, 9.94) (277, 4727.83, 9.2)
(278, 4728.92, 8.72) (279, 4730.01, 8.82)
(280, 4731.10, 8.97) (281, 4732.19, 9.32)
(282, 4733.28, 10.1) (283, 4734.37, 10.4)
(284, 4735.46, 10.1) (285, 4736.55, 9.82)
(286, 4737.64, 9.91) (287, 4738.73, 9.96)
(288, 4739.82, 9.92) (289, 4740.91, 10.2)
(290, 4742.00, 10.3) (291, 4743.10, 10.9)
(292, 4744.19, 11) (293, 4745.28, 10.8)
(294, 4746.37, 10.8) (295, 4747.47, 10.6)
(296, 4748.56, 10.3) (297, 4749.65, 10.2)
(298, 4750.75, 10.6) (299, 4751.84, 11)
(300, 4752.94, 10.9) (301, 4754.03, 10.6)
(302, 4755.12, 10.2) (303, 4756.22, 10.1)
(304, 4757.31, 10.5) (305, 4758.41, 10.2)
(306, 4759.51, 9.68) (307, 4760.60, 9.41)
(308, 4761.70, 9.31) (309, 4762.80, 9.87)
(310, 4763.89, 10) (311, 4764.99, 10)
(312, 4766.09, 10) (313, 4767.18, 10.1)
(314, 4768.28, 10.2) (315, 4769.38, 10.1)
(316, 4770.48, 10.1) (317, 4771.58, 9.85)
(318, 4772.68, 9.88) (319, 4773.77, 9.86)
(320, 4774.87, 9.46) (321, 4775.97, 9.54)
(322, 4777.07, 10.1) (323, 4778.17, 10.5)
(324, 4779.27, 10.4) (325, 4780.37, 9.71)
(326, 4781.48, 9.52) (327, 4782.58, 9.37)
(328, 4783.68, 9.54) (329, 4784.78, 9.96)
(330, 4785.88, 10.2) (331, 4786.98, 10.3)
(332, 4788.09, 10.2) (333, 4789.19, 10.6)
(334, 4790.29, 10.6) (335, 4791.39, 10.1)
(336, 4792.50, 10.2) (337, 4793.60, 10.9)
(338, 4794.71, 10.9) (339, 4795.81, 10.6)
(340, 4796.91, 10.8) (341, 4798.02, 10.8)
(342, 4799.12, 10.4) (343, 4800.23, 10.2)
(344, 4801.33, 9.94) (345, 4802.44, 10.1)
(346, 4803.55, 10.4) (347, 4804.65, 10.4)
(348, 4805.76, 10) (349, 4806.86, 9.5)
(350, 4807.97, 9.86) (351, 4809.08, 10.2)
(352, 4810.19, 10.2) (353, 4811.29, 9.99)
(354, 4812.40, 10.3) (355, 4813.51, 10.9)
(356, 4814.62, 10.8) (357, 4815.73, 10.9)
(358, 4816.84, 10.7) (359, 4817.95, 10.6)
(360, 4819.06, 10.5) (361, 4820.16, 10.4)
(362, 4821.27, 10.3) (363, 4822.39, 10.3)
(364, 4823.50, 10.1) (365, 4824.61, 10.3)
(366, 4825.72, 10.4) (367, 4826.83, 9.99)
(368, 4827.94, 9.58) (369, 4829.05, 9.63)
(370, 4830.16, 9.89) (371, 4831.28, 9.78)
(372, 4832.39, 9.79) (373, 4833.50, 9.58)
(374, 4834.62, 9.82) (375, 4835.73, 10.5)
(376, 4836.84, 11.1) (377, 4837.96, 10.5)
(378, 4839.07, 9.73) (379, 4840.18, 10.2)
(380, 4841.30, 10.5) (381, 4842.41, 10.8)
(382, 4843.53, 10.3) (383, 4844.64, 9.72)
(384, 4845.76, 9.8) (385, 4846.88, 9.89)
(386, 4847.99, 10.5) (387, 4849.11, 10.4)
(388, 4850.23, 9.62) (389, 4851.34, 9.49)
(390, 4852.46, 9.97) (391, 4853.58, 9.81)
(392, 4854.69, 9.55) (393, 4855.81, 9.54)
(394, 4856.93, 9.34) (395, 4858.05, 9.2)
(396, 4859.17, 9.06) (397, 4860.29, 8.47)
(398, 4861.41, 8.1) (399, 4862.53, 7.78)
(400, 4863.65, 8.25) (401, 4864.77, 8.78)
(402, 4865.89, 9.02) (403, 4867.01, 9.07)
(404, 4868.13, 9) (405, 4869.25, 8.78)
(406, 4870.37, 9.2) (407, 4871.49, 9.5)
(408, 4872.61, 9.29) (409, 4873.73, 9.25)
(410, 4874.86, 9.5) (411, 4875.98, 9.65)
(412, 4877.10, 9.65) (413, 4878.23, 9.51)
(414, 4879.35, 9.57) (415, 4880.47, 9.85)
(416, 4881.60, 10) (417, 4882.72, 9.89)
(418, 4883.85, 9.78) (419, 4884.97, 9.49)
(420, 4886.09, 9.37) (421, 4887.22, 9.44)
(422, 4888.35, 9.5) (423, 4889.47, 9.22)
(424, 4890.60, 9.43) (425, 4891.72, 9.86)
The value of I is 0.03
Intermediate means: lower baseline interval 9.16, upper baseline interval 10.2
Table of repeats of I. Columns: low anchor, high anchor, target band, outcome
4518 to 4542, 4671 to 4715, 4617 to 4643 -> -0.101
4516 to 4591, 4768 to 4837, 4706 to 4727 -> 0.027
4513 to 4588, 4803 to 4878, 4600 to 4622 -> -0.079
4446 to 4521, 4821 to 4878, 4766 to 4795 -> -0.057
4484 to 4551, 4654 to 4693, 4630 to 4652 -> -0.041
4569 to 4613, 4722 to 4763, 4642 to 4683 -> 0.039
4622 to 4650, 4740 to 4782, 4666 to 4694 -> 0.054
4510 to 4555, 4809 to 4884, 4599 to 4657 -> -0.081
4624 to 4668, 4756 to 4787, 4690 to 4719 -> 0.049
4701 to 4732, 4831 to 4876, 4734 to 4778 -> -0.069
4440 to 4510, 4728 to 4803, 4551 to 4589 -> -0.035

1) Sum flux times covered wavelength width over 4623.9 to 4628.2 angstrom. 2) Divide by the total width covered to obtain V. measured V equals 9.95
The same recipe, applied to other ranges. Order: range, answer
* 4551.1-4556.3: 9.22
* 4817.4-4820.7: 10.5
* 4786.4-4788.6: 10.2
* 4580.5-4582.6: 9.45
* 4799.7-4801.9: 10.1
